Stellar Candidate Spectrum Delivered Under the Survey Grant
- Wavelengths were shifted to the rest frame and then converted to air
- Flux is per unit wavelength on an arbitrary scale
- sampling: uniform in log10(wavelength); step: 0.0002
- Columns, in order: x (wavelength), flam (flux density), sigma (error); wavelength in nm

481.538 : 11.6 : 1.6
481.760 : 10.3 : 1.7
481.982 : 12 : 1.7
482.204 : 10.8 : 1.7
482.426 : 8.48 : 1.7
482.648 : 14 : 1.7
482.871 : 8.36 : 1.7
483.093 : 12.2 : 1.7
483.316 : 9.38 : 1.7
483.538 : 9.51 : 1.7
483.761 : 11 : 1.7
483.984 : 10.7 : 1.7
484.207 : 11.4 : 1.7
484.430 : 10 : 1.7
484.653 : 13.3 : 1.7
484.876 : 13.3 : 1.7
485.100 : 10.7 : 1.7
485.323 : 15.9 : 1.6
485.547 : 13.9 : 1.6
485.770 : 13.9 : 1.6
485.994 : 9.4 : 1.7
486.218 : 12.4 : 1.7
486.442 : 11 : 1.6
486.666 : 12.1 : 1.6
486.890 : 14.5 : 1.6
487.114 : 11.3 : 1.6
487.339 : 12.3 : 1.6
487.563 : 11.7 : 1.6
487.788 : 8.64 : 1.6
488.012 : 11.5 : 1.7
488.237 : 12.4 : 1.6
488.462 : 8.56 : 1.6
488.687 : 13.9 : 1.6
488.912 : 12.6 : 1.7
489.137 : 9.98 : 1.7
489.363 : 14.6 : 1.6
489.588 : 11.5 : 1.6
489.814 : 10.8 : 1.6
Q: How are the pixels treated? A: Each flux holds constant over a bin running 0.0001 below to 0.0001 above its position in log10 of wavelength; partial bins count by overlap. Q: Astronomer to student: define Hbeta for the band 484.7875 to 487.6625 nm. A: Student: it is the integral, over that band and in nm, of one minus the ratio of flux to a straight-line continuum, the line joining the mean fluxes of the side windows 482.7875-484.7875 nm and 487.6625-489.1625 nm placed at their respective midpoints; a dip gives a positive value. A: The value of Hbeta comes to -0.41 nm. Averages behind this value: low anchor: 10.7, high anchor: 11.2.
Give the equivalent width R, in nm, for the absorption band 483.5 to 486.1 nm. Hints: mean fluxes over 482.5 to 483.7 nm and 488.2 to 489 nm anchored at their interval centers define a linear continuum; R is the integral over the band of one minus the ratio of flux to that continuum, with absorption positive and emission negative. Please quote -0.23 nm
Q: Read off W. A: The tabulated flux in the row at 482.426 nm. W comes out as 8.48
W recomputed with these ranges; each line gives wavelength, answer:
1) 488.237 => 12.4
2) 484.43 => 10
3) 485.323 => 15.9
